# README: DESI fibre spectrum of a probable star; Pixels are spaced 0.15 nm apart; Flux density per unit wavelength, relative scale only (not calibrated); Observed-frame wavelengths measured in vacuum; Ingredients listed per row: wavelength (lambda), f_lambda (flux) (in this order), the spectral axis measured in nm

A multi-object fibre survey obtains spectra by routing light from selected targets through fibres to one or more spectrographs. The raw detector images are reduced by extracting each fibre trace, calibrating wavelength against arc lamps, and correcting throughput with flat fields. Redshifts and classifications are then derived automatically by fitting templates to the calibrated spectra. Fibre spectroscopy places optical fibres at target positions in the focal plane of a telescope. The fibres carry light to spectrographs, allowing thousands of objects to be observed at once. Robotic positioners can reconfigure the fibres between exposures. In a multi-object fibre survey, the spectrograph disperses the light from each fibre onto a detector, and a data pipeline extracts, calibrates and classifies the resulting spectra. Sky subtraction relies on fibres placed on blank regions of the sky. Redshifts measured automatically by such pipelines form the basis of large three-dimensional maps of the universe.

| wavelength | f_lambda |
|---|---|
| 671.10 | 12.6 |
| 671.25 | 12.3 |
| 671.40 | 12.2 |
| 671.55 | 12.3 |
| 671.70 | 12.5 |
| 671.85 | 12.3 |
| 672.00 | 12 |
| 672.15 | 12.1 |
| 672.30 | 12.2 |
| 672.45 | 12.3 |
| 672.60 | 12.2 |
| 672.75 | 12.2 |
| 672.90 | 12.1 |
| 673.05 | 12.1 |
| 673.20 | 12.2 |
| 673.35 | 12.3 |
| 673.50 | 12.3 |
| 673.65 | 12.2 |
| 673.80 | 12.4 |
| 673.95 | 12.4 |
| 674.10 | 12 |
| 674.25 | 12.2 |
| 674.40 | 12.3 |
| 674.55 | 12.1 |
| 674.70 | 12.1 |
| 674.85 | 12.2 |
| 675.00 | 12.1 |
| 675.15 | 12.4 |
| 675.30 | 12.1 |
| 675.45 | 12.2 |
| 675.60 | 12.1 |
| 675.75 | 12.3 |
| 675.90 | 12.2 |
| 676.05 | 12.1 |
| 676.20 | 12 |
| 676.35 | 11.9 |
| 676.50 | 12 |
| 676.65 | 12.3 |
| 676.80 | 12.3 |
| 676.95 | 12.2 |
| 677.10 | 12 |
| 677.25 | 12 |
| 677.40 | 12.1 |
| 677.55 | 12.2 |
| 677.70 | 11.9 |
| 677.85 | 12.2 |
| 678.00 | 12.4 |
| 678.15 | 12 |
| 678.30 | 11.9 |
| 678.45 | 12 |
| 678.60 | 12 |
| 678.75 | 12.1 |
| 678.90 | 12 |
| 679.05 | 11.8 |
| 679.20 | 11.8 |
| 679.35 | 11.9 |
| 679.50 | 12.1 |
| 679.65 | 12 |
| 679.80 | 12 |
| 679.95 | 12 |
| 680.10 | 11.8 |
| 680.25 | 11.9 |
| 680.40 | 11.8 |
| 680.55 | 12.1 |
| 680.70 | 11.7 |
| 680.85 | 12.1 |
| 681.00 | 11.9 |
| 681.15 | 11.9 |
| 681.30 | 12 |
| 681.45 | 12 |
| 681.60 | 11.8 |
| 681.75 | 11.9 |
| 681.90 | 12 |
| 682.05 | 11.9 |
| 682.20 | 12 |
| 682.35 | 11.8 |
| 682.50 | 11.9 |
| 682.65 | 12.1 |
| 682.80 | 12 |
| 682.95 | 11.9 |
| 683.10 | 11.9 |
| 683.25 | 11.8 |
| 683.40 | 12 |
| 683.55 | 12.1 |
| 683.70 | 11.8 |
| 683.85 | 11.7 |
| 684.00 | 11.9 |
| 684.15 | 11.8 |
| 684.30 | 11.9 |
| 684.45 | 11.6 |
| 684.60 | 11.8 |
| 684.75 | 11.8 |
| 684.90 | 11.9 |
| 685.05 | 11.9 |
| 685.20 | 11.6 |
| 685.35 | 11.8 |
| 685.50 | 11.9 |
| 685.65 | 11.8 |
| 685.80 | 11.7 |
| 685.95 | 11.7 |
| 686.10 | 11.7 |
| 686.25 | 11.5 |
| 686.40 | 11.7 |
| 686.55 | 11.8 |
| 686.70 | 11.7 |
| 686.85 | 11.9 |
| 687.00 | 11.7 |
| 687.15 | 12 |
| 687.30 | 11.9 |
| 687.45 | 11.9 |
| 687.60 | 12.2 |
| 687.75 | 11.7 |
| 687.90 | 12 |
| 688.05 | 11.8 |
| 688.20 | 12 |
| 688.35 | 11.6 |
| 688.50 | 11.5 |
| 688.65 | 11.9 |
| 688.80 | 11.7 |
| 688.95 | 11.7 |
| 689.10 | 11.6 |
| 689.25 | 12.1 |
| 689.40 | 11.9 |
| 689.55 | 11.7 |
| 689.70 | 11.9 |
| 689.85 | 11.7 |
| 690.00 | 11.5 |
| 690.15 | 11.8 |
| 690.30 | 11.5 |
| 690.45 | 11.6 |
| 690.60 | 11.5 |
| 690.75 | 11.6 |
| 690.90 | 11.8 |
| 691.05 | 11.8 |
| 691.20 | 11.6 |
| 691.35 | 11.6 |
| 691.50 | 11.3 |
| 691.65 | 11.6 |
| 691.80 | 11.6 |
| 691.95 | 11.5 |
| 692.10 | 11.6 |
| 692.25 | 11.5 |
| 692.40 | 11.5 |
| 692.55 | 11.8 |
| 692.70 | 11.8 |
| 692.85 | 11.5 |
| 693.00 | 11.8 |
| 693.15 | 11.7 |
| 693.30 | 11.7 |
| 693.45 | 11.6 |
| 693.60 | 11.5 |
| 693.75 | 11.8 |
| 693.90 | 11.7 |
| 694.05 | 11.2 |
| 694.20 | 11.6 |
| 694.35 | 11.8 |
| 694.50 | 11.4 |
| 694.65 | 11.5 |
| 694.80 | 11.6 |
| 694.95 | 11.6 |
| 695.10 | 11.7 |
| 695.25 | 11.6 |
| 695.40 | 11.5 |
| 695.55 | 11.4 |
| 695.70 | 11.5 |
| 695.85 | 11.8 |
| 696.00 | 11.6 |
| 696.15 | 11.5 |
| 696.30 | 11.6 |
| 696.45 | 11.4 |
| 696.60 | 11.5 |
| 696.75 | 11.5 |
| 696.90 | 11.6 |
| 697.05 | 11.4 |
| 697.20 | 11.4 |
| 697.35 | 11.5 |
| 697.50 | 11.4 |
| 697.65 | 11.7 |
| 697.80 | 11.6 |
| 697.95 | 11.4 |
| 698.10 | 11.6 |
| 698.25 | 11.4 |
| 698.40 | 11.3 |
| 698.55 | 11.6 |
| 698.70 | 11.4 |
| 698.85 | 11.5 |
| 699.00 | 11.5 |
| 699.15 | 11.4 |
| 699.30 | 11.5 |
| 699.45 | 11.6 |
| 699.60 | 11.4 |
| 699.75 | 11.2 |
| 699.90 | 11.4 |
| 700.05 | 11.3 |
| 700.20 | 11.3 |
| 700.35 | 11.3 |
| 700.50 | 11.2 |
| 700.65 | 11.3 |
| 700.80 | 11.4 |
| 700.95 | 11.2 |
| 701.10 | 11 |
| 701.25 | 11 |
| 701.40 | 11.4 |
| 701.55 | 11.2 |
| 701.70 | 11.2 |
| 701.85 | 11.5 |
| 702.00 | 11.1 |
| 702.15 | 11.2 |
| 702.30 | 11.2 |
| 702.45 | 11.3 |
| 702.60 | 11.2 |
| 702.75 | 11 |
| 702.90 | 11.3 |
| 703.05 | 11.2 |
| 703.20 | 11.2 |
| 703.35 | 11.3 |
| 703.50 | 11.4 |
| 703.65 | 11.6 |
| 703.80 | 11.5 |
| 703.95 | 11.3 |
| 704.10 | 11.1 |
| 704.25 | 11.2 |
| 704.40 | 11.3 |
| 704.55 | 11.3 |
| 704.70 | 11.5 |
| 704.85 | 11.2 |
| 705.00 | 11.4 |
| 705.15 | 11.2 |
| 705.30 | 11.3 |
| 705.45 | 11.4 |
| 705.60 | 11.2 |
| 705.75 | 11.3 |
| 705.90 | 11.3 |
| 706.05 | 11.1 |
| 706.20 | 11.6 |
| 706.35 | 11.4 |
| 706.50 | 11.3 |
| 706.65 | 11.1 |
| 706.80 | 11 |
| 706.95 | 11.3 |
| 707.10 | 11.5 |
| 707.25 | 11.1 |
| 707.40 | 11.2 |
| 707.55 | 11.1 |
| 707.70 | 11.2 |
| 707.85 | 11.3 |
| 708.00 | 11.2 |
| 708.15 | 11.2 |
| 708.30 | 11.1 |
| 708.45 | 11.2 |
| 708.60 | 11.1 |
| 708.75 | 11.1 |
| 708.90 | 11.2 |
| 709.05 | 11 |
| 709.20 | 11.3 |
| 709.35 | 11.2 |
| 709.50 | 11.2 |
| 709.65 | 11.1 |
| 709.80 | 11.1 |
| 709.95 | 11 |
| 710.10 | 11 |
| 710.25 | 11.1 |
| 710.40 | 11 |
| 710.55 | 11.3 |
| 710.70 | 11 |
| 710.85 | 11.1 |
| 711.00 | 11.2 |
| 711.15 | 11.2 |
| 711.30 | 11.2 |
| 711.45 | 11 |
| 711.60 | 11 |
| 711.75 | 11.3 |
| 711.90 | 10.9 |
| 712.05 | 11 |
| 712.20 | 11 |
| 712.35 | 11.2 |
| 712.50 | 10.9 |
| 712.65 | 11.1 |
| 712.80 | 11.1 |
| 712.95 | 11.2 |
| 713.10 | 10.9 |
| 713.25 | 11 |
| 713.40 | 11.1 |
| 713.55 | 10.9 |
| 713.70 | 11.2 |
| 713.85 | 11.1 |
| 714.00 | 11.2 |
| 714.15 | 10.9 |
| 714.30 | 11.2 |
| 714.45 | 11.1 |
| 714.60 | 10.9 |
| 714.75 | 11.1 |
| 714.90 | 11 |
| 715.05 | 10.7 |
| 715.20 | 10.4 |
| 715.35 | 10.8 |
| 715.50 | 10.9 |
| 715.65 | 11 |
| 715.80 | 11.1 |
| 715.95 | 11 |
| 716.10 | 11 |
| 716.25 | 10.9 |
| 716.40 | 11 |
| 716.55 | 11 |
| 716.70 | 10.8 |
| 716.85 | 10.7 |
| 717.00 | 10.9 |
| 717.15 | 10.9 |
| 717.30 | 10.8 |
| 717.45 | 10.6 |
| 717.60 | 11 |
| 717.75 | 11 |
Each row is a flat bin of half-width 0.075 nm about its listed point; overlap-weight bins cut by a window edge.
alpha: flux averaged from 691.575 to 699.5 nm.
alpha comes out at 11.6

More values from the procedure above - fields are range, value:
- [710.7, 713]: 11.1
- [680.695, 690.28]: 11.8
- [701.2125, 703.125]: 11.2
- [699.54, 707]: 11.3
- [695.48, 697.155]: 11.5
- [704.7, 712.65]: 11.2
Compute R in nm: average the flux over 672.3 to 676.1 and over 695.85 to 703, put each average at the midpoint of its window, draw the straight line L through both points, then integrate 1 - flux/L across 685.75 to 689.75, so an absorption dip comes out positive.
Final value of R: -0.01 nm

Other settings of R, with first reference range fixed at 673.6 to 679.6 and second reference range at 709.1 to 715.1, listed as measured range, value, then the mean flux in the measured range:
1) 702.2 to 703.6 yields 0.01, 11.2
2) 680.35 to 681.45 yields 0.00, 11.9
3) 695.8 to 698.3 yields 0.00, 11.5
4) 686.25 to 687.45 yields 0.00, 11.8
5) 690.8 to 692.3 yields 0.01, 11.6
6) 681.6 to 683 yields 0.00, 11.9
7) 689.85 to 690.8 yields 0.01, 11.6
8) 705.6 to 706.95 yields 0.00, 11.3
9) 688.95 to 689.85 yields -0.01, 11.8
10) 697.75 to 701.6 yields 0.03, 11.4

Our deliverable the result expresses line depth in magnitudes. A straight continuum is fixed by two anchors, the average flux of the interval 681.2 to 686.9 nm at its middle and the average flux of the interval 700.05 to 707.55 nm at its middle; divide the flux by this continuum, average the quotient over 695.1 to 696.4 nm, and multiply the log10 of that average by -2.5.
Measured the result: -0.006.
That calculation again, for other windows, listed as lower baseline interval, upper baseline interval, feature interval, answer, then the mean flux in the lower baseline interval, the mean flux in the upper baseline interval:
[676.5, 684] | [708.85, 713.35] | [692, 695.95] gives -0.002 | 12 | 11.1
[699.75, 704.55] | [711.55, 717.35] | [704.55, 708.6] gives -0.009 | 11.3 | 11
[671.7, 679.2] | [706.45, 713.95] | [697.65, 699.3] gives -0.001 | 12.1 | 11.1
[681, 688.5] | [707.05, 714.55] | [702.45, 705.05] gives 0.002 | 11.8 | 11.1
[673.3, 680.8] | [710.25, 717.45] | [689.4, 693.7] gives 0.002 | 12.1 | 11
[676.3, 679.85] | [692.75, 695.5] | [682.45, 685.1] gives 0.001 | 12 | 11.6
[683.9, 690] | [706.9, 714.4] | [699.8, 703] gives 0.014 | 11.8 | 11.1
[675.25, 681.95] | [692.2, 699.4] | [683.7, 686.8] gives 0.007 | 12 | 11.6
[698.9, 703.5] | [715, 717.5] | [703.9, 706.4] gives -0.013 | 11.3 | 10.9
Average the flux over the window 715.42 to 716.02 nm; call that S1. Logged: 11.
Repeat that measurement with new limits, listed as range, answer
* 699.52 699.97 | 11.3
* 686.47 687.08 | 11.8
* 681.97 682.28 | 11.9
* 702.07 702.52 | 11.2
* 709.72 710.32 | 11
